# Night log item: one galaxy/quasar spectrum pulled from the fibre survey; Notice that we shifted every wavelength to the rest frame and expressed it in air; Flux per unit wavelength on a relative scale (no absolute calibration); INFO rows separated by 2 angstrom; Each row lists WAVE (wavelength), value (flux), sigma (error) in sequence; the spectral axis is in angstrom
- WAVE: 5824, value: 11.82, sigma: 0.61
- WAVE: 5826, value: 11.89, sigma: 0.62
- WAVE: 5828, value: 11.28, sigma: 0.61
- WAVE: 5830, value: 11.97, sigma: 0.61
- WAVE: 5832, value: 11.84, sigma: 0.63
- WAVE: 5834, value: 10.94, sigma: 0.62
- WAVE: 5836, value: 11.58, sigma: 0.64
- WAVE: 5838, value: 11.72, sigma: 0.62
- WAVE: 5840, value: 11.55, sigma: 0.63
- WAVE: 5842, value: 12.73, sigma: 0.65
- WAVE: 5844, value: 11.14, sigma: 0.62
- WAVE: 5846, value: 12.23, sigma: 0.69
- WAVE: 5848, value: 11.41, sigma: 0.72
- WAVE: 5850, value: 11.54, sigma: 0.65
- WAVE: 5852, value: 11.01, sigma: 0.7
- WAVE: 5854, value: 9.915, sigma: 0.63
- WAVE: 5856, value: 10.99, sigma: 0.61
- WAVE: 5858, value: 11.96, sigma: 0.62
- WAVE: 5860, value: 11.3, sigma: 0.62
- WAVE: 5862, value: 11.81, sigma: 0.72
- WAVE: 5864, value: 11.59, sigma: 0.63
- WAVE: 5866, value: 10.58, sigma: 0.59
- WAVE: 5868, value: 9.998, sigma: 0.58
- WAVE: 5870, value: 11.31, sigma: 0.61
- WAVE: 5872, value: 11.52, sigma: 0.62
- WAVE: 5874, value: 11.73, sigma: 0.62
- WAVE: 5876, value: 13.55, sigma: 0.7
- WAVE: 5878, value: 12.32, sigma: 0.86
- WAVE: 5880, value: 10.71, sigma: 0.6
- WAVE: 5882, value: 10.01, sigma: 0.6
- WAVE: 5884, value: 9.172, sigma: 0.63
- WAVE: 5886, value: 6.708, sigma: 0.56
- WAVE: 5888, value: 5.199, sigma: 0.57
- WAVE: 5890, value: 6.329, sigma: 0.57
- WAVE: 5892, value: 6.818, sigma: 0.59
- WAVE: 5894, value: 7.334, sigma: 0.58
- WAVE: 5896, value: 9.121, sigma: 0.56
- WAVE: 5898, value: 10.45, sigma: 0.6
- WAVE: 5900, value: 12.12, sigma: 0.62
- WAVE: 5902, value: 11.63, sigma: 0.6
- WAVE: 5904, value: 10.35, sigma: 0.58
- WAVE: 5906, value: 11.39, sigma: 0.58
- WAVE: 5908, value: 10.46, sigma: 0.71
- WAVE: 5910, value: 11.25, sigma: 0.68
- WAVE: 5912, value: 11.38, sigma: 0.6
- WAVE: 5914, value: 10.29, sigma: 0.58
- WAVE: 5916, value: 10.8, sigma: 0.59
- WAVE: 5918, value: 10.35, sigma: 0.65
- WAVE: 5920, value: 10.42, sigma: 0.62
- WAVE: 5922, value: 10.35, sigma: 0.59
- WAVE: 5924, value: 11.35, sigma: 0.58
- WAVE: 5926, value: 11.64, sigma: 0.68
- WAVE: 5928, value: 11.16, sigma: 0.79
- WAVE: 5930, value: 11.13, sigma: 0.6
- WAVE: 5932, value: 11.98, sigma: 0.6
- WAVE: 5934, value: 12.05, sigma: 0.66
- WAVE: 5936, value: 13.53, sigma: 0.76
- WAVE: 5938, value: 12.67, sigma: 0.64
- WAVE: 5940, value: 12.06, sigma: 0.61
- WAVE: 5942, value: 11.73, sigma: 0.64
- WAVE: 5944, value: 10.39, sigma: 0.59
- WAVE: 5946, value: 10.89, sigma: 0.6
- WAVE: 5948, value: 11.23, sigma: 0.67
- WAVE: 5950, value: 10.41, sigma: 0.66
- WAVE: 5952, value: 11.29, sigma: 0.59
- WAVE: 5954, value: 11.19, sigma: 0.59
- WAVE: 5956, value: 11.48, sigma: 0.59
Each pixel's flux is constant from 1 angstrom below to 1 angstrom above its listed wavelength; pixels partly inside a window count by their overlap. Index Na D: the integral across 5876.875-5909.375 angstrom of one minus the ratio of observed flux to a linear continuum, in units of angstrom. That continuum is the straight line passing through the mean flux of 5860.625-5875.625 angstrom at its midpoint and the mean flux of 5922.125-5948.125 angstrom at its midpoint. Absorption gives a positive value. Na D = 5.7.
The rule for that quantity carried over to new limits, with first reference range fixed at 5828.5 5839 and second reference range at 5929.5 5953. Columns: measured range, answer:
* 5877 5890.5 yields 3.4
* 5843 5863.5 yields 0.5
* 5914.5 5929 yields 1.0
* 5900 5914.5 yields 0.7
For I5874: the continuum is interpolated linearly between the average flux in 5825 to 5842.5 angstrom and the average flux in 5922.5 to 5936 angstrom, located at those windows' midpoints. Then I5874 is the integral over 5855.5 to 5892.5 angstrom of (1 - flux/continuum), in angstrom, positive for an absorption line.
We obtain 4.6 angstrom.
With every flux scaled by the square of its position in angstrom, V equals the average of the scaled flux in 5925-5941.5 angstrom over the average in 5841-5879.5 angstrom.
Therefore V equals 1.07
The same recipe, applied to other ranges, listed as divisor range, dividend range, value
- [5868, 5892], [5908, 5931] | 1.13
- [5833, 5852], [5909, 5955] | 1.00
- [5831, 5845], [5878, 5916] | 0.84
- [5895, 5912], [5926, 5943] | 1.12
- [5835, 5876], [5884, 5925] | 0.86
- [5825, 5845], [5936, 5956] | 1.02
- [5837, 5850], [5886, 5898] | 0.62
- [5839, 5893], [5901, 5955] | 1.09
